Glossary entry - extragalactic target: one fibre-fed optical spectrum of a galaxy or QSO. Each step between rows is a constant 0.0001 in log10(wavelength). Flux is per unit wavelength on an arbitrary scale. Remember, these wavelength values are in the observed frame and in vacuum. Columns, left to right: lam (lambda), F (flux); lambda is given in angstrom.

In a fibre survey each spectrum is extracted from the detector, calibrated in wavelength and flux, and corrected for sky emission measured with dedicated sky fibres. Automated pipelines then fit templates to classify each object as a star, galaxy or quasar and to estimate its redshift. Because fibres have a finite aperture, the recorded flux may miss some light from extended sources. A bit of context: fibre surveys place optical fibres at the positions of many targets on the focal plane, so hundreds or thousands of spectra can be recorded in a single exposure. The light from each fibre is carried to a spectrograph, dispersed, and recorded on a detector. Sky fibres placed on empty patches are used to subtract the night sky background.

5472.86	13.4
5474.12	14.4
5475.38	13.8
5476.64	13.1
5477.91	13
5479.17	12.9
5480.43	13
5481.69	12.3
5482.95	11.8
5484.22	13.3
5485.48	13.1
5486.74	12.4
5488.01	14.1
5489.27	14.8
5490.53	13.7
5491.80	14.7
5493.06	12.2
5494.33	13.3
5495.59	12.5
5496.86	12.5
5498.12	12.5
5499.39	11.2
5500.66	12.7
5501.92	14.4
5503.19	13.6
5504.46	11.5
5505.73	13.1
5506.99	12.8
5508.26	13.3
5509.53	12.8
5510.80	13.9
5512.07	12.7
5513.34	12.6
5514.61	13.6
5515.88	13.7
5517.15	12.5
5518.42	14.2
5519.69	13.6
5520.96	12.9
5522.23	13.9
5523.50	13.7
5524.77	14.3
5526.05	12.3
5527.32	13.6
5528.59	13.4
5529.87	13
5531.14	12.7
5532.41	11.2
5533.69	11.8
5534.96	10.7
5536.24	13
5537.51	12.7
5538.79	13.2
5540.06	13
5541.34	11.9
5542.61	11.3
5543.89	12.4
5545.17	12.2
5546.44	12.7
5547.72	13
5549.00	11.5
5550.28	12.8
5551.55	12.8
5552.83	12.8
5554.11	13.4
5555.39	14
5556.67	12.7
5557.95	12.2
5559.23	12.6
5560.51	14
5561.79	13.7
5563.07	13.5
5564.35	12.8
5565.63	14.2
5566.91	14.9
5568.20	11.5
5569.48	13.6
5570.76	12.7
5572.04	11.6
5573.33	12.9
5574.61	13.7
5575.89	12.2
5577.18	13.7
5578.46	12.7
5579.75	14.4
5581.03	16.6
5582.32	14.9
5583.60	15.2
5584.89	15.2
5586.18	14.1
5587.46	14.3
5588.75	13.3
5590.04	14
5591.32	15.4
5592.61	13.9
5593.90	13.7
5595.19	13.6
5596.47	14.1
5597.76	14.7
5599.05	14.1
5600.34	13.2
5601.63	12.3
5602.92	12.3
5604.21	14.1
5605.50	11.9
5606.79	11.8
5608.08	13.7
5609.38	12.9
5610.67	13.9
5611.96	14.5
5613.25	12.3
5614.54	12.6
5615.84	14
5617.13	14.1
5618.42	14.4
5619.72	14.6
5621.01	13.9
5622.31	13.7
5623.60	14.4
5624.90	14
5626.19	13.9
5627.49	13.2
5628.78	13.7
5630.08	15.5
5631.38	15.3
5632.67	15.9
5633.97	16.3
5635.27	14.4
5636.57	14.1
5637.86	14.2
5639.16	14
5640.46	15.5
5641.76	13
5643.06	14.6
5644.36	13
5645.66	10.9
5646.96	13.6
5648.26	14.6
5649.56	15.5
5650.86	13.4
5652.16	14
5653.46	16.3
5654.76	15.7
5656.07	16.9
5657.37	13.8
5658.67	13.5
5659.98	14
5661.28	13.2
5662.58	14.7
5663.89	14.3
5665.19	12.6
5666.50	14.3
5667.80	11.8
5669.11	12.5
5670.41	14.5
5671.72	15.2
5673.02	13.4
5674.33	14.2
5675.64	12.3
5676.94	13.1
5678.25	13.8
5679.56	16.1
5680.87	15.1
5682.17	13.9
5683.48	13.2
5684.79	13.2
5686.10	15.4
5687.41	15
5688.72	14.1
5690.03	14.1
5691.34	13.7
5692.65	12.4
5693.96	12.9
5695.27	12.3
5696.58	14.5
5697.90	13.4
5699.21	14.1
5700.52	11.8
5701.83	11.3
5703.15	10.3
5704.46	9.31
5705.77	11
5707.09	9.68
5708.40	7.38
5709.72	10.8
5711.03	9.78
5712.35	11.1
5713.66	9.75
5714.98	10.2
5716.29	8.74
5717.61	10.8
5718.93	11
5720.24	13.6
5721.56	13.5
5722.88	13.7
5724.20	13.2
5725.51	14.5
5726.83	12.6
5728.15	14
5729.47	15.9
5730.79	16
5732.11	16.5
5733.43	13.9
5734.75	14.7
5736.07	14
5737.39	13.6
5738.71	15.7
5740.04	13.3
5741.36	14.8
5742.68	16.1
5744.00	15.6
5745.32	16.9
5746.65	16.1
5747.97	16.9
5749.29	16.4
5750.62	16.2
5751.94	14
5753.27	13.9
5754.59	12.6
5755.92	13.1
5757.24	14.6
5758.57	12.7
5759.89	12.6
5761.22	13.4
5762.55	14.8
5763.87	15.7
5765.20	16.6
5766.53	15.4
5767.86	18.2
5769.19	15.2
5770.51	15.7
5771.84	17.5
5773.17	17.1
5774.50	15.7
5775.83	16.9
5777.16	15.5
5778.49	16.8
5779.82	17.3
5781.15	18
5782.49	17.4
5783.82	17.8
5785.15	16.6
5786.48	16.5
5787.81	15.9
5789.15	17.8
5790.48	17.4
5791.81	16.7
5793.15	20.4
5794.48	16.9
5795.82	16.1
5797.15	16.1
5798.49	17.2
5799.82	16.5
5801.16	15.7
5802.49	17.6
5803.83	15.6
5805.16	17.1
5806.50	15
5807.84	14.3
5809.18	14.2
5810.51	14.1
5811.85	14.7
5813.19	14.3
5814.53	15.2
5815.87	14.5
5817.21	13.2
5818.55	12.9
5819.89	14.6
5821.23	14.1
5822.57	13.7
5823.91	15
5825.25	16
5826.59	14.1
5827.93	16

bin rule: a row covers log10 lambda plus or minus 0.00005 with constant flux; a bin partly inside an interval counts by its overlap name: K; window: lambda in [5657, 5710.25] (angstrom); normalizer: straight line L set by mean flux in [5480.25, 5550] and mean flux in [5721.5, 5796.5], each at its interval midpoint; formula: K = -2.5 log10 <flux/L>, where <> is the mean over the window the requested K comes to 0.130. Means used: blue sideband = 12.9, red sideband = 15.6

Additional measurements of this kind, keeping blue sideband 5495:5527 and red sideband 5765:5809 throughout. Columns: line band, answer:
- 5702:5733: 0.31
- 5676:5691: 0.08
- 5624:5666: 0.04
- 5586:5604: 0.03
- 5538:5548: 0.09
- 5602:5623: 0.08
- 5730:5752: 0.05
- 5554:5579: 0.05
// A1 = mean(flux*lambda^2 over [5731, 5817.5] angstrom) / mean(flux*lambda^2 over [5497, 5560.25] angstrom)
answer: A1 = 1.33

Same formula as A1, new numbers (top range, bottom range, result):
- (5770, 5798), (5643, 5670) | 1.27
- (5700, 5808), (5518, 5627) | 1.17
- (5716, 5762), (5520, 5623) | 1.13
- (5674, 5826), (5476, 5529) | 1.20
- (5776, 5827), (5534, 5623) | 1.29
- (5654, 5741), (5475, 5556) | 1.09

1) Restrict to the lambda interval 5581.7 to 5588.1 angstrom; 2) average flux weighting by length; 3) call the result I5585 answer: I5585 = 14.7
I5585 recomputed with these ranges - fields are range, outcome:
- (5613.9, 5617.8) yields 13.6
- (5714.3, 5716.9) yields 9.49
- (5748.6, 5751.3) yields 16.3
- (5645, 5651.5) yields 13.6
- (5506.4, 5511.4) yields 13.2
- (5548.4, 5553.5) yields 12.5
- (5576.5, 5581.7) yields 14.3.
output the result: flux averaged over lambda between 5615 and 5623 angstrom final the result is 14.1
